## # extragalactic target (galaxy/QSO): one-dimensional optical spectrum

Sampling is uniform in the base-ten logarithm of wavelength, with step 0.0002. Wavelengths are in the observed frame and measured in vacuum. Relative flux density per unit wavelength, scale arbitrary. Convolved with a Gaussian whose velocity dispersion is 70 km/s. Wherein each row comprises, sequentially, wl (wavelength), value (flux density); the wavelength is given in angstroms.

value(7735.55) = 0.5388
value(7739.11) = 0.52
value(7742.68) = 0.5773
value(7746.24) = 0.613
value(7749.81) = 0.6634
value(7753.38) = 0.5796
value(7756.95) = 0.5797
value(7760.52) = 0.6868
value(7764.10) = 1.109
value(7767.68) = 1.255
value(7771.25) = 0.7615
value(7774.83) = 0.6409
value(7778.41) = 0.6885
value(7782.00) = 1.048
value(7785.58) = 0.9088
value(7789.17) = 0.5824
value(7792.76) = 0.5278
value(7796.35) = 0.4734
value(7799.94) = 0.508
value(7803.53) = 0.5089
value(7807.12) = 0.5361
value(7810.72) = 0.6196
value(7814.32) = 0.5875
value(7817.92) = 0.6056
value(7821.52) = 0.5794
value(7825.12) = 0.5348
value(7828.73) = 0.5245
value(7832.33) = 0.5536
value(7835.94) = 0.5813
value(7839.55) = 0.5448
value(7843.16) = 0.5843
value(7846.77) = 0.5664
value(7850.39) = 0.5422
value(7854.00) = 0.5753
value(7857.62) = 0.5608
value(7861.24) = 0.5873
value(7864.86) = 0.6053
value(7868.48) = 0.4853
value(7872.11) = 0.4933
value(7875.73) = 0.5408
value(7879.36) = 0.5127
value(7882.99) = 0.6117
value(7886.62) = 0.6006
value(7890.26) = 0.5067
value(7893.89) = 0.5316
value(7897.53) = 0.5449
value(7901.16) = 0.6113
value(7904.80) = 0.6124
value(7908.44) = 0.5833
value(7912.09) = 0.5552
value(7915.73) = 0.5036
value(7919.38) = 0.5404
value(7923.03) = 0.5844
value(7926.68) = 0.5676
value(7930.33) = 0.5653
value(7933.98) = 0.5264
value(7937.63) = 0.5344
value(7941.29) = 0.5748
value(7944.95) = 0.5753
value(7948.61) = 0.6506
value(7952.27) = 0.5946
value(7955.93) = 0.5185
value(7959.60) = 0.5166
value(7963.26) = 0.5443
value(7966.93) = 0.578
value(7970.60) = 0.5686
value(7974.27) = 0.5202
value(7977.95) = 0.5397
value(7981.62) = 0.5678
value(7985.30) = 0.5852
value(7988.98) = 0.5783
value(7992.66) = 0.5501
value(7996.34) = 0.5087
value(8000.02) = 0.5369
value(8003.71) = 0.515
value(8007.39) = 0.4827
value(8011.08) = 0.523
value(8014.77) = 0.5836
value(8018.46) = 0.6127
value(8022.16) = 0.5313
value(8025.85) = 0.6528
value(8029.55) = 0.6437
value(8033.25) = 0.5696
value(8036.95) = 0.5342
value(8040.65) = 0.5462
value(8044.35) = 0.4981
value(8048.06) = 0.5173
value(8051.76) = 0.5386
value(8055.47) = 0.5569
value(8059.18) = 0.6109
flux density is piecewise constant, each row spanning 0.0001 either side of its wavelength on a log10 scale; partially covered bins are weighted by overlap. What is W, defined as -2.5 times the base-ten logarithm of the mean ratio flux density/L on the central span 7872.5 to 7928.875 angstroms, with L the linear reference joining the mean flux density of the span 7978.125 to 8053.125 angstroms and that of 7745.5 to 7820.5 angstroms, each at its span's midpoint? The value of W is 0.11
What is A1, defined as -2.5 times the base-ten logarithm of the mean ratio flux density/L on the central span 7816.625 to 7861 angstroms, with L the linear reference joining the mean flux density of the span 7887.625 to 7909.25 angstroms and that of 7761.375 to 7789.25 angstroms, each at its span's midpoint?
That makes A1 0.265 mag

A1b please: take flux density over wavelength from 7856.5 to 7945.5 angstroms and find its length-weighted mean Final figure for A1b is 0.556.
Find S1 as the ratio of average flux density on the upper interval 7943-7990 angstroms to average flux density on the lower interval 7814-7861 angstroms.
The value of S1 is 1.00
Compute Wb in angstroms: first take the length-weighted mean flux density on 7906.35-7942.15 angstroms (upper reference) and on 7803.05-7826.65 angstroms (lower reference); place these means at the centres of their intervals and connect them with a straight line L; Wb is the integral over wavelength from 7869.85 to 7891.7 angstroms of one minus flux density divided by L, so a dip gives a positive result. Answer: 0.65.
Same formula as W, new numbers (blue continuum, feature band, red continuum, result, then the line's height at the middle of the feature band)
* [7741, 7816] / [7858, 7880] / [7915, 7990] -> 0.152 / 0.621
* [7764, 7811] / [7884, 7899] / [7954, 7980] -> 0.122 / 0.615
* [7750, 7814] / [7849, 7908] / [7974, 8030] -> 0.145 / 0.639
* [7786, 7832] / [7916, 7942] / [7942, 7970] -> 0.029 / 0.567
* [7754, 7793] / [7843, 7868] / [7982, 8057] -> 0.255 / 0.72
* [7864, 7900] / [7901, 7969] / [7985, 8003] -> -0.038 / 0.545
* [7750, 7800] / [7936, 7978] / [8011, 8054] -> 0.105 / 0.617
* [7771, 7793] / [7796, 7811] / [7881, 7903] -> 0.332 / 0.714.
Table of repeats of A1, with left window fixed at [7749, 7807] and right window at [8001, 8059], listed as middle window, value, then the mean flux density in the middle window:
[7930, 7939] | 0.145 mag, 0.539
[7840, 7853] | 0.192 mag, 0.563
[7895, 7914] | 0.100 mag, 0.579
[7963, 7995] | 0.054 mag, 0.559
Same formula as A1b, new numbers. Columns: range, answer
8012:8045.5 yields 0.575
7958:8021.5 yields 0.548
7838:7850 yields 0.563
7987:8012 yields 0.528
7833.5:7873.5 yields 0.557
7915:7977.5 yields 0.557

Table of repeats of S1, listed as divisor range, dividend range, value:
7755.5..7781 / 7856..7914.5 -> 0.67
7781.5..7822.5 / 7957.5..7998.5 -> 0.90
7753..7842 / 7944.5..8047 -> 0.84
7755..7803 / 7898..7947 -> 0.76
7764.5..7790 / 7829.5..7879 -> 0.64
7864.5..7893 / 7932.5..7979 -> 1.03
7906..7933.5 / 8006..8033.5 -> 1.04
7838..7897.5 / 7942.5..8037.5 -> 1.02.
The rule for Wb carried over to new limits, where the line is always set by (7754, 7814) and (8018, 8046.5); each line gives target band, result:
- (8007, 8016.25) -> 0.8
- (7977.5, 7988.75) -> 0.5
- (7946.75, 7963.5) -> 1.3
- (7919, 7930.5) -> 1.2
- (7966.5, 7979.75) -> 1.2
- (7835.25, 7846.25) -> 1.8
